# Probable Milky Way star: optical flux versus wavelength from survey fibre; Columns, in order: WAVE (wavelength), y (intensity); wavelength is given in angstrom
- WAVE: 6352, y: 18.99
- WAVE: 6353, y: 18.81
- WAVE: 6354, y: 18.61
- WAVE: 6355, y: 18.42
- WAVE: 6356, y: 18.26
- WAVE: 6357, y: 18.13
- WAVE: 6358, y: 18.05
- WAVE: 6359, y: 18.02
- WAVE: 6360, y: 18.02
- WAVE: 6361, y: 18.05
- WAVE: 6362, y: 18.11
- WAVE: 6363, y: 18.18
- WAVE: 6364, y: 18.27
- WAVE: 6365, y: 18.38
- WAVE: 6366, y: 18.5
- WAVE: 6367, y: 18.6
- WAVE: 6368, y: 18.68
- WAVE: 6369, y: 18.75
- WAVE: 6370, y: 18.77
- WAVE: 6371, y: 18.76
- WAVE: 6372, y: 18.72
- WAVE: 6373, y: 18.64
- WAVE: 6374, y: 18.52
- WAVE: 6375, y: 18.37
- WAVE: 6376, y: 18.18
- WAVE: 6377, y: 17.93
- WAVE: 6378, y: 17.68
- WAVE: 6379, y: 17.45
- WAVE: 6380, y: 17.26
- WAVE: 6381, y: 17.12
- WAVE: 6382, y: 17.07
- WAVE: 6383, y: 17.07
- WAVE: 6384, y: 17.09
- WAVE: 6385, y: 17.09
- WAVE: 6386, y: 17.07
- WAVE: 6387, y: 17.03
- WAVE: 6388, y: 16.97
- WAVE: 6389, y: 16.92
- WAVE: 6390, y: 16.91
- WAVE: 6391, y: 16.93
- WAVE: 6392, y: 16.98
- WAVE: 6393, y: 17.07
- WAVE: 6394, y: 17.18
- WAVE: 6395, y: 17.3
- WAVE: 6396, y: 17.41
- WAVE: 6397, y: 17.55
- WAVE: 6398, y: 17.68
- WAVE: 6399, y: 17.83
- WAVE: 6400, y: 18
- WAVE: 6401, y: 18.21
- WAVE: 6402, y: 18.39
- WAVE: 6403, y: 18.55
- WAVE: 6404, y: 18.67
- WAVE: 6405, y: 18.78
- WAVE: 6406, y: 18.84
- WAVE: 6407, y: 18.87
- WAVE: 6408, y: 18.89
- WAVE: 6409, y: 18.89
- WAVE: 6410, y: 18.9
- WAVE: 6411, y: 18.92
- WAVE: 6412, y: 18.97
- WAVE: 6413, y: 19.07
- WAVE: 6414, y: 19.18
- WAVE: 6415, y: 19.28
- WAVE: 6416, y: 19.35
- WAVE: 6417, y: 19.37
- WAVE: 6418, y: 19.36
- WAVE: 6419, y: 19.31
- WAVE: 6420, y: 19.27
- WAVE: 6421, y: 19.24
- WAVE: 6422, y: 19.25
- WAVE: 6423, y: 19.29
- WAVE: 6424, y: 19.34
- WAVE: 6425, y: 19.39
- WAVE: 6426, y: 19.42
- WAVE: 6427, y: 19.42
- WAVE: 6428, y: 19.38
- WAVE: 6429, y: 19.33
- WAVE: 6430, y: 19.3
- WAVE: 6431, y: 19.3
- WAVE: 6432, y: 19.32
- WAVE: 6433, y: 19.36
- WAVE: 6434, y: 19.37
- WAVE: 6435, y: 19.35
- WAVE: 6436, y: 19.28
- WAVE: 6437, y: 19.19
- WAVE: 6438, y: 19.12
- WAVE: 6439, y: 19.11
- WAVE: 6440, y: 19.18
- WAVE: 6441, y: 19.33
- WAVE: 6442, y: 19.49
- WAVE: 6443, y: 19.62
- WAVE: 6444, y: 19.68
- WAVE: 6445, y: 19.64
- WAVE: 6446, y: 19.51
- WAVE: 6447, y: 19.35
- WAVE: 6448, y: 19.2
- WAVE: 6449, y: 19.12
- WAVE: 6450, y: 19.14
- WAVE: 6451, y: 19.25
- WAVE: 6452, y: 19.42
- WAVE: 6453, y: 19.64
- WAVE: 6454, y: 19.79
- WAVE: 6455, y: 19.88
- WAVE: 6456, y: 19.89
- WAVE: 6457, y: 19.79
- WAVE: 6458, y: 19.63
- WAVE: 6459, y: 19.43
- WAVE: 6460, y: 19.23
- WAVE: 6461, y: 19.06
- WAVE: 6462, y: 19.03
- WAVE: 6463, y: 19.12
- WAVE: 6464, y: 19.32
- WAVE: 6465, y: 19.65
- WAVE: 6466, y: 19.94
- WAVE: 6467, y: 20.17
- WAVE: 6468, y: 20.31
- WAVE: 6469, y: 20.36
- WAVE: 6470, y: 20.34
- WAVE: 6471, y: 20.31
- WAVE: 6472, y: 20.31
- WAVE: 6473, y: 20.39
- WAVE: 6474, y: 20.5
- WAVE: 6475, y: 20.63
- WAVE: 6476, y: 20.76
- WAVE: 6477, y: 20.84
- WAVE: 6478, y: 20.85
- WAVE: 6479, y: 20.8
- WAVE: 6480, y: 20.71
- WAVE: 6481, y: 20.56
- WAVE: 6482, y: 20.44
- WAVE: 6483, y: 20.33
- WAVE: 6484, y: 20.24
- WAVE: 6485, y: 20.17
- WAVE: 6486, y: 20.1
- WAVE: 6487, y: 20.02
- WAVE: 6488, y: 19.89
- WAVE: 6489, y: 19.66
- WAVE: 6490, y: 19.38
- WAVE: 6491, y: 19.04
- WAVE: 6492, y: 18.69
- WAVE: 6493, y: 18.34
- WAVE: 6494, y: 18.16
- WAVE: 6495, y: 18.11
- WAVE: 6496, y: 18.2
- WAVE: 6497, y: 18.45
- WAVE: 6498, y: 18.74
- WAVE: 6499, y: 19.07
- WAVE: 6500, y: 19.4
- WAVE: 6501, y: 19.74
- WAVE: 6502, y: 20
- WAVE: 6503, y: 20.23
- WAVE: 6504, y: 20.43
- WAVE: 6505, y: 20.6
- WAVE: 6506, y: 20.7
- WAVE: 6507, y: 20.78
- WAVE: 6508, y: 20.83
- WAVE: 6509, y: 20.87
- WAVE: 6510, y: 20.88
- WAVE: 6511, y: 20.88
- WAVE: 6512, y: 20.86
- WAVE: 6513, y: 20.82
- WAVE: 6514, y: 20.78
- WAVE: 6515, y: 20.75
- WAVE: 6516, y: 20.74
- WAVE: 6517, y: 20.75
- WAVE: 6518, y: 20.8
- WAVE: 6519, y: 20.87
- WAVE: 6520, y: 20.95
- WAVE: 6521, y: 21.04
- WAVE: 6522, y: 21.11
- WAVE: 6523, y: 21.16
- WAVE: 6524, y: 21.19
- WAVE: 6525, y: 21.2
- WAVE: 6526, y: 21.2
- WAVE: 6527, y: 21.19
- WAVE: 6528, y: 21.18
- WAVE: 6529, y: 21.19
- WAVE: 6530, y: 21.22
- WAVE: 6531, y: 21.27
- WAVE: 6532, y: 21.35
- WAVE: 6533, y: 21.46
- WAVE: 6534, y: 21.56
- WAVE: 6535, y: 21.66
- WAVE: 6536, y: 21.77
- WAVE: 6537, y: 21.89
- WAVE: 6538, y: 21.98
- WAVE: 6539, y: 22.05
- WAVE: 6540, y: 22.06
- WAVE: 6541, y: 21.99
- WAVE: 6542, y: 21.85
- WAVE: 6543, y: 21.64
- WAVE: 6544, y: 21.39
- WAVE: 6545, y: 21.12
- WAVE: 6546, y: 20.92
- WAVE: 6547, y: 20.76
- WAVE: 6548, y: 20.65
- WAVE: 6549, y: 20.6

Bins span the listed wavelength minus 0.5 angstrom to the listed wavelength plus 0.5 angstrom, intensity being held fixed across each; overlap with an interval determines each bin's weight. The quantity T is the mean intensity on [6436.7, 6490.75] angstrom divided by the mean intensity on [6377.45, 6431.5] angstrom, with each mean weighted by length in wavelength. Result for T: 1.08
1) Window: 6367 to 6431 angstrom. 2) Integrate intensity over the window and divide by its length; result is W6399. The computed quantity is 18.3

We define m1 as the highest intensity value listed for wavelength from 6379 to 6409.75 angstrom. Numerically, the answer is 18.89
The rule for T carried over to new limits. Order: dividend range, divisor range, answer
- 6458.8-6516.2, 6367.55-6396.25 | 1.13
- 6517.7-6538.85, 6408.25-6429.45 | 1.11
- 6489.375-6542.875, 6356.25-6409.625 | 1.15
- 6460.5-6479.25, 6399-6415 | 1.07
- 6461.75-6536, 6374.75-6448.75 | 1.10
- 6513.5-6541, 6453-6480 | 1.06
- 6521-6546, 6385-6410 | 1.21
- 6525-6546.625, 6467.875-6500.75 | 1.09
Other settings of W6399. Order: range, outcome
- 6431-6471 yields 19.5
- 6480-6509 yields 19.7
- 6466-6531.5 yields 20.3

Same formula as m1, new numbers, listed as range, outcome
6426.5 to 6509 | 20.87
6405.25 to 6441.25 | 19.42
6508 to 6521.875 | 21.04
